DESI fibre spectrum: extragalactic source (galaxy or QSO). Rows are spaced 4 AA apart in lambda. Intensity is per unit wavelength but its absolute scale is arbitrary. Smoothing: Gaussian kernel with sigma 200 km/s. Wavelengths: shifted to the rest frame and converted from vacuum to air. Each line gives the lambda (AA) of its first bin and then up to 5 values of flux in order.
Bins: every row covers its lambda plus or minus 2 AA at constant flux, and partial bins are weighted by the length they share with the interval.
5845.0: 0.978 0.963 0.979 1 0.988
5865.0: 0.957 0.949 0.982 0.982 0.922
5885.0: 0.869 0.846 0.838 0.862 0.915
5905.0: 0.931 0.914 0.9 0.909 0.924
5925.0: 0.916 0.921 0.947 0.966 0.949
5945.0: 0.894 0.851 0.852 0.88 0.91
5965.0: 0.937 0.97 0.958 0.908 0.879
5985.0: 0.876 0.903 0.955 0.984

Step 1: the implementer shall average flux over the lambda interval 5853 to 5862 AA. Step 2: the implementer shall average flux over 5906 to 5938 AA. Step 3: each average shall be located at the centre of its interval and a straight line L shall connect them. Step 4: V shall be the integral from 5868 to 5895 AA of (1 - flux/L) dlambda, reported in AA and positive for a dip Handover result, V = 1.5 AA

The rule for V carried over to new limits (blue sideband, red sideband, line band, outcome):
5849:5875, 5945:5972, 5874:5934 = 2.3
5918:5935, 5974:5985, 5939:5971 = 0.2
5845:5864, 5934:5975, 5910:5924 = 0.4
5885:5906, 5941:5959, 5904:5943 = -2.3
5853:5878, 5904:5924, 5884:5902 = 1.5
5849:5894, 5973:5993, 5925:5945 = -0.4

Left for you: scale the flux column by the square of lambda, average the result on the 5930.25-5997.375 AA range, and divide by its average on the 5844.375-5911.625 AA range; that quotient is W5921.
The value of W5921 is 1.0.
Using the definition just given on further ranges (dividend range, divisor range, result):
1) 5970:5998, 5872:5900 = 1.06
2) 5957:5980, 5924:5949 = 1.01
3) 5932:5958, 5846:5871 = 0.96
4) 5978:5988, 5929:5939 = 0.95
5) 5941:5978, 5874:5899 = 1.05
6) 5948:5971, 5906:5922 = 1.00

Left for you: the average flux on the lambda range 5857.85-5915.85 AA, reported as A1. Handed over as 0.92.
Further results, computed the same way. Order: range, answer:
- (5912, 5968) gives 0.912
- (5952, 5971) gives 0.913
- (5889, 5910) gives 0.887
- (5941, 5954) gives 0.88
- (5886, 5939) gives 0.906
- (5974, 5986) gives 0.894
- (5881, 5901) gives 0.867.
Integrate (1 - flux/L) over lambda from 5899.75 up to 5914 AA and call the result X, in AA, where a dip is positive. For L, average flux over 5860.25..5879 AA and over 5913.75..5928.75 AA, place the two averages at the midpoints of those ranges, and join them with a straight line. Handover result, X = 0.2 AA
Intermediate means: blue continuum 0.971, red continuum 0.916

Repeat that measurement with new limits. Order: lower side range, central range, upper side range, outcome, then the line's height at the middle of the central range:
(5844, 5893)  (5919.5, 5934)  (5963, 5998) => 0.17 AA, 0.937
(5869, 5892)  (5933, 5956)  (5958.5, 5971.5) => 0.68 AA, 0.933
